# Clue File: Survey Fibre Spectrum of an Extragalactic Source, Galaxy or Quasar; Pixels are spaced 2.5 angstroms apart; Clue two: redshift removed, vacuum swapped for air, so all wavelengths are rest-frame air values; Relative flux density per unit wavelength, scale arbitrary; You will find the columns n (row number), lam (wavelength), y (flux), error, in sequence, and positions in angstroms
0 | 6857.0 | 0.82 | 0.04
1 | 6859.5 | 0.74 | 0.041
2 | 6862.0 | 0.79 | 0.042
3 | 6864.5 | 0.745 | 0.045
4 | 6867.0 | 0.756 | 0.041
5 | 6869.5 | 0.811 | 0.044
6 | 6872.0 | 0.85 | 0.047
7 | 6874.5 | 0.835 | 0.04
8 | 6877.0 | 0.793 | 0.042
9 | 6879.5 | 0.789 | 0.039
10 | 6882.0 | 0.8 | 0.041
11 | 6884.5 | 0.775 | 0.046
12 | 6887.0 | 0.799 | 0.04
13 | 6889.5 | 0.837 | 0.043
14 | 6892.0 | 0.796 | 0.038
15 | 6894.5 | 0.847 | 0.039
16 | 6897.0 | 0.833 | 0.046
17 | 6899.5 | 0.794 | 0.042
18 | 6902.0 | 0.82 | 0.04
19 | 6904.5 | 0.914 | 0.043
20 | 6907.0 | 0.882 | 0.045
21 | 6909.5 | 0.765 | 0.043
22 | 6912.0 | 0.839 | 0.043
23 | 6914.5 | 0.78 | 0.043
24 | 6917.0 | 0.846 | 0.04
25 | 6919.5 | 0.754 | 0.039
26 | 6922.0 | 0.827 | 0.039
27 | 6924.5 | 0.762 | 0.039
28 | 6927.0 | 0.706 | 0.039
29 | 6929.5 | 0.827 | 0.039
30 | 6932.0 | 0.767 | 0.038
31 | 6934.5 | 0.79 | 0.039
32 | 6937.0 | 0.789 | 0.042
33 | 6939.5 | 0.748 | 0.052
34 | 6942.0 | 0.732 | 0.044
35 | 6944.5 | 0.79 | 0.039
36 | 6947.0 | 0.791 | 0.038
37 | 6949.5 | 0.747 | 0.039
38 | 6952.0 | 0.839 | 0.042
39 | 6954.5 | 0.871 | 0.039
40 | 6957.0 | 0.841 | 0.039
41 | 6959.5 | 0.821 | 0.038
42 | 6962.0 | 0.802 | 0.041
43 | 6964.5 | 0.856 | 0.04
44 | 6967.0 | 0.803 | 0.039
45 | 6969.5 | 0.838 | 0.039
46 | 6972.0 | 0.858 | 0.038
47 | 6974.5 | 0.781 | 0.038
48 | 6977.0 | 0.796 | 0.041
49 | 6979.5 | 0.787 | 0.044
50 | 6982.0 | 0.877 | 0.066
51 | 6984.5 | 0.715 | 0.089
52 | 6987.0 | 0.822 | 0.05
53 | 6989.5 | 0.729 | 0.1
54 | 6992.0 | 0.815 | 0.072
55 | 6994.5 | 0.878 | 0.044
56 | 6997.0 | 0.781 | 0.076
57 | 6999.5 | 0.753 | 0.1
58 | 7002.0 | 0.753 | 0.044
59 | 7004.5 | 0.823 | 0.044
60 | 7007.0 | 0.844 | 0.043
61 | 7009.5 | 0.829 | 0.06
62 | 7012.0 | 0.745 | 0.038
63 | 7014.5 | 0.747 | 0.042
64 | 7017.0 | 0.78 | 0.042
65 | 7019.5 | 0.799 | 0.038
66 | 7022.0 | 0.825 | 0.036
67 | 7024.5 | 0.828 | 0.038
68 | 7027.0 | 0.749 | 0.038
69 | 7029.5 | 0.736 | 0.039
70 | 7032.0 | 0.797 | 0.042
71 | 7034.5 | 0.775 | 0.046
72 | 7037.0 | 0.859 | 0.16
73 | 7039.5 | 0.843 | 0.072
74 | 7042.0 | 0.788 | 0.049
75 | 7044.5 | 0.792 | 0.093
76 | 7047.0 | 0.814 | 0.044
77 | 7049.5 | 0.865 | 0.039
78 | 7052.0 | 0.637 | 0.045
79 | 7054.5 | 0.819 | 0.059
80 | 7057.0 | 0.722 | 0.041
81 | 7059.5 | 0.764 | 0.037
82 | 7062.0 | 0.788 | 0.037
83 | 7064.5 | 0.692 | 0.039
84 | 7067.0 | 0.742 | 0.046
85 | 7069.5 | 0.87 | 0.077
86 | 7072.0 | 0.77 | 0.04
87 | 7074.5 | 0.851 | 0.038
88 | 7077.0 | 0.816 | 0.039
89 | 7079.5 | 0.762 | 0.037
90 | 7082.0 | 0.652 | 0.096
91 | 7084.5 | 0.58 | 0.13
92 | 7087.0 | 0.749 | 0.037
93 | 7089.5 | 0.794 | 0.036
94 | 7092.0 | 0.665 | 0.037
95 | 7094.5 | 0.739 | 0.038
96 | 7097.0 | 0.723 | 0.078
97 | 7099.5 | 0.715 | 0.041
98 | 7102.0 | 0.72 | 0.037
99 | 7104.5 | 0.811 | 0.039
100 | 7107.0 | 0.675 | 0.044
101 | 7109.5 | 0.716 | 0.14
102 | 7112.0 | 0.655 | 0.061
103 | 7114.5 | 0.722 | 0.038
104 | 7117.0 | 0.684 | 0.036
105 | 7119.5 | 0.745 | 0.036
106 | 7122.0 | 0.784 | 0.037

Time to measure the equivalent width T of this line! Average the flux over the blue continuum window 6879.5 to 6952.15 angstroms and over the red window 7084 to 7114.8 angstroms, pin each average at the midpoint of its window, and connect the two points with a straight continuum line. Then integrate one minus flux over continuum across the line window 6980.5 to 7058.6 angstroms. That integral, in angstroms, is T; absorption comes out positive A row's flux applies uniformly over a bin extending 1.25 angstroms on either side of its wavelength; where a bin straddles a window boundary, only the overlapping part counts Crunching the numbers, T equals -4.12 angstroms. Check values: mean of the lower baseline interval 0.799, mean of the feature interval 0.791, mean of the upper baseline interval 0.716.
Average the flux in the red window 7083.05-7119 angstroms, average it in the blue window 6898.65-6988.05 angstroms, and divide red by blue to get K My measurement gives 0.88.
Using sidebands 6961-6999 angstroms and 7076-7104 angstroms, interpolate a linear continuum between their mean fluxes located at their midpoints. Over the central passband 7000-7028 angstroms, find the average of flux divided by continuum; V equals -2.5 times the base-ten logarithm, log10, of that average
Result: -0.015 mag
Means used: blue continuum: 0.808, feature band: 0.792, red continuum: 0.721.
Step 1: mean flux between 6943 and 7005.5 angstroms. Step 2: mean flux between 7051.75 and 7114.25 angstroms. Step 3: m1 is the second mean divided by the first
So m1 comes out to 0.92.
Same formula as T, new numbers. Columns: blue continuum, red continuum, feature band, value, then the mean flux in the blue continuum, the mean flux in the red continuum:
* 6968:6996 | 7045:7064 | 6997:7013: 0.1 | 0.808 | 0.77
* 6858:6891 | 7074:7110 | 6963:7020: -3.1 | 0.794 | 0.729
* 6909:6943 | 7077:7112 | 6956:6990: -2.1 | 0.782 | 0.717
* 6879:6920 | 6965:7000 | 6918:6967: 1.1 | 0.818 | 0.805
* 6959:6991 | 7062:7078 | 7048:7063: 0.5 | 0.806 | 0.79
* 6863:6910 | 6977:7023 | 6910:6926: 0.2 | 0.813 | 0.794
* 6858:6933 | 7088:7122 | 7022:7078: -3.3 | 0.803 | 0.723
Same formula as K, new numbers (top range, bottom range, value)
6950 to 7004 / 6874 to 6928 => 1.00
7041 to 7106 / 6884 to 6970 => 0.94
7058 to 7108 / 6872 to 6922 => 0.91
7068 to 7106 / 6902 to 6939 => 0.93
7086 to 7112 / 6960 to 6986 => 0.90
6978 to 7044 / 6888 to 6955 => 0.99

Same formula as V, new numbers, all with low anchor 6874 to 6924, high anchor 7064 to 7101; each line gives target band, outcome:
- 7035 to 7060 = -0.05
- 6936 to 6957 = 0.01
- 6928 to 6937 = 0.01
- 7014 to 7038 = -0.04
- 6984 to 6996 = -0.02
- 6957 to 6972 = -0.05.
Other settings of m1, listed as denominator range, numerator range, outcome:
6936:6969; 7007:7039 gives 0.99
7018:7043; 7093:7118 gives 0.89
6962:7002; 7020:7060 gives 0.98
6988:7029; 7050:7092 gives 0.95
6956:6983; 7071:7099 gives 0.89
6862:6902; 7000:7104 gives 0.96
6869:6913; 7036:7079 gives 0.96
